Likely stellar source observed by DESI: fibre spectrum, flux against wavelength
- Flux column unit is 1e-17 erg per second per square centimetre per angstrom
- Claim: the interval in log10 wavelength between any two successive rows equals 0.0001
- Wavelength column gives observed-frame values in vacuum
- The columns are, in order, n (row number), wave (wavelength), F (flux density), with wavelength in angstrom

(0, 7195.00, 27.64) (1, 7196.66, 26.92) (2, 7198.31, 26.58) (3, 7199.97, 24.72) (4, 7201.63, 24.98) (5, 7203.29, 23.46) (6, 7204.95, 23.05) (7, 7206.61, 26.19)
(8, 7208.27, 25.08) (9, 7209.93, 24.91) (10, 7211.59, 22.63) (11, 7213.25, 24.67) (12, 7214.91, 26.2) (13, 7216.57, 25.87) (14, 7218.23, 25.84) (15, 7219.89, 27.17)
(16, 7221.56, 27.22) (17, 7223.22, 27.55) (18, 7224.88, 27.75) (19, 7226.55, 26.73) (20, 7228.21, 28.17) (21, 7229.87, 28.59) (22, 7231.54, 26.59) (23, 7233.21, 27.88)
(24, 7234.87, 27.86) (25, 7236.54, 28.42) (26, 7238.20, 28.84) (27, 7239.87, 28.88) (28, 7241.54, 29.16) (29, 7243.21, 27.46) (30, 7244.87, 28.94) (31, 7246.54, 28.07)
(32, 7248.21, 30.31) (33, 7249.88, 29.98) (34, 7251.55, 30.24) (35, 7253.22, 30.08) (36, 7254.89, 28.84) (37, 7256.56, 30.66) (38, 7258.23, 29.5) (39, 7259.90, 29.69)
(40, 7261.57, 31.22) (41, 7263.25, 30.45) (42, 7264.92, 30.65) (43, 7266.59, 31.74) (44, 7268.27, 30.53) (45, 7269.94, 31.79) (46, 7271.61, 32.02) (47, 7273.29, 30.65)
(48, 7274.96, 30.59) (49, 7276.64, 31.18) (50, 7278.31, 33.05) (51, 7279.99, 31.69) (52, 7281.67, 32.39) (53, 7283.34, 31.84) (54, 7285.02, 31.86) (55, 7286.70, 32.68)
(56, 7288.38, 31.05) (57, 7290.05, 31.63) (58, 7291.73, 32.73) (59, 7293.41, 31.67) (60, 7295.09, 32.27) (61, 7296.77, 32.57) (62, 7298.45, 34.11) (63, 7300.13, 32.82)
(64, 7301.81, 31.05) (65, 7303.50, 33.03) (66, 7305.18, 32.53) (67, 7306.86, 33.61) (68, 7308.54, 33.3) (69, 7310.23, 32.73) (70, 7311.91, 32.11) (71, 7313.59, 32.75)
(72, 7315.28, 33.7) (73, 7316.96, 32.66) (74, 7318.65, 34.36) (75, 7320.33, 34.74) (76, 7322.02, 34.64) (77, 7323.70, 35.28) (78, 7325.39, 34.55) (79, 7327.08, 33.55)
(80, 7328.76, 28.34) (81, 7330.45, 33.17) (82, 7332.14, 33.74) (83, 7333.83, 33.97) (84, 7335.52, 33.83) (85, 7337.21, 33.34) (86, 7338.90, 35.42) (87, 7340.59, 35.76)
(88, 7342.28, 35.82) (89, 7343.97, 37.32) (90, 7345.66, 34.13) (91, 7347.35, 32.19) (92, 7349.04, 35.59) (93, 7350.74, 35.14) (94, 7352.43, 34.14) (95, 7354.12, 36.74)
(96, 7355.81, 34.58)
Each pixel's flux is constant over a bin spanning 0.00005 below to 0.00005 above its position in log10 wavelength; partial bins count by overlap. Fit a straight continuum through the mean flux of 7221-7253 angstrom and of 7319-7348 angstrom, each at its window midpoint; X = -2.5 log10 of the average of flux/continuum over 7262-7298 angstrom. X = -0.03 mag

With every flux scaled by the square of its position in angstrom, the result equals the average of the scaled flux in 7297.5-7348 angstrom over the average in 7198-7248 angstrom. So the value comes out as 1.29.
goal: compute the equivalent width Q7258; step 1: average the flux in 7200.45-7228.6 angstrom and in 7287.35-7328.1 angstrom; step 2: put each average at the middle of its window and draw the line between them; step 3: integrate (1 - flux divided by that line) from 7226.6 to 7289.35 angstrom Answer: -2.04 angstrom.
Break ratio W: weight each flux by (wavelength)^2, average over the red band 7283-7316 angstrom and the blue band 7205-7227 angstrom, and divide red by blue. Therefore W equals 1.3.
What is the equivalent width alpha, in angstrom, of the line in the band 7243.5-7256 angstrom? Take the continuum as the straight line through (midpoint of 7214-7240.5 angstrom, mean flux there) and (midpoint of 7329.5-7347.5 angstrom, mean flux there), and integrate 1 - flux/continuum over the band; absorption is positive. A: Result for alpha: -0.24 angstrom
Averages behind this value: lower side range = 27.5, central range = 29.4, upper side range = 34.5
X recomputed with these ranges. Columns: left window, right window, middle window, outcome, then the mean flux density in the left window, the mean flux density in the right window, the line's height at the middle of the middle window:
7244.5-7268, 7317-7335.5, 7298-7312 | -0.01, 30.1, 33.6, 32.5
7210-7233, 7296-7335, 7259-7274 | -0.04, 26.5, 33.2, 29.7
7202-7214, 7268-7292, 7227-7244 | -0.04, 24.3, 31.7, 27.1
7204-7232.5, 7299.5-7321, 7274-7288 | -0.04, 26.1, 33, 30.8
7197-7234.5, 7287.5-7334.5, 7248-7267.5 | -0.04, 26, 32.9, 29.1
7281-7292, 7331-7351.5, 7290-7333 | 0.01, 32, 34.7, 33.2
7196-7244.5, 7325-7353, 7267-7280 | -0.05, 26.6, 34.1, 29.9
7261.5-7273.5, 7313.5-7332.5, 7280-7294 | 0.00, 31.1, 33.5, 32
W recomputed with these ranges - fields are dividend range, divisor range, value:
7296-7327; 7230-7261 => 1.17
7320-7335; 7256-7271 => 1.11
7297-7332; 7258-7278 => 1.09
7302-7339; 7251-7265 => 1.13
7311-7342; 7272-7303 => 1.06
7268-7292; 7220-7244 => 1.15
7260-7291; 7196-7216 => 1.29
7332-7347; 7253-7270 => 1.17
